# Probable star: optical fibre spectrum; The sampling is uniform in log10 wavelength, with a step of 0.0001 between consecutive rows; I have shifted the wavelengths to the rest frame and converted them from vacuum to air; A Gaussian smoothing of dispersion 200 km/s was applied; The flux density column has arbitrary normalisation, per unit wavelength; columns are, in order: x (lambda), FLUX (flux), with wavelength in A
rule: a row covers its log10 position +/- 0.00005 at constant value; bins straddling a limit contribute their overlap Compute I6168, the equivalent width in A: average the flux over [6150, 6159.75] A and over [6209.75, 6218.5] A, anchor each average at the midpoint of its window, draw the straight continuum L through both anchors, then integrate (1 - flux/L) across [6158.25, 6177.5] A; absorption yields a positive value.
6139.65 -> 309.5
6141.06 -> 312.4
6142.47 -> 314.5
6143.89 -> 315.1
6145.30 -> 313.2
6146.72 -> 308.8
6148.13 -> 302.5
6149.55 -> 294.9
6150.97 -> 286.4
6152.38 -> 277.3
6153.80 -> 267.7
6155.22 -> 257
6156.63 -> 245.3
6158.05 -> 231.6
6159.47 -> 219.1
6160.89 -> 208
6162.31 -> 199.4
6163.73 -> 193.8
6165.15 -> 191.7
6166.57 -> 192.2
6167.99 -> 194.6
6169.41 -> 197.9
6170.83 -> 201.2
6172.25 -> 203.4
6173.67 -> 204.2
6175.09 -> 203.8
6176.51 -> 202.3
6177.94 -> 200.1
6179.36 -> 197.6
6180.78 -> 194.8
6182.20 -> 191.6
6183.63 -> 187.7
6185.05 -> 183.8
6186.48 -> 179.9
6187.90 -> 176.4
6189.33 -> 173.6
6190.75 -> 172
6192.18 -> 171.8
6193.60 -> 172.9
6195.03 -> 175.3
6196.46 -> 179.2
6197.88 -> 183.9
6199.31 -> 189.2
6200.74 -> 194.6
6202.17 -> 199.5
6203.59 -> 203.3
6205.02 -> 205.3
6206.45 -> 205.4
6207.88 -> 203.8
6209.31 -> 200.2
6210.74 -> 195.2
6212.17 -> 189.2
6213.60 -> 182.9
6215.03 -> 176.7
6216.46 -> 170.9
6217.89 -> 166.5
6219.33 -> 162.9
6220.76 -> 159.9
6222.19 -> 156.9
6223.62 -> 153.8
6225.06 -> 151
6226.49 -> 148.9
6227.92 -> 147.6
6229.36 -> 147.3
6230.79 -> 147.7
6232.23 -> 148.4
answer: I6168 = 3.11 A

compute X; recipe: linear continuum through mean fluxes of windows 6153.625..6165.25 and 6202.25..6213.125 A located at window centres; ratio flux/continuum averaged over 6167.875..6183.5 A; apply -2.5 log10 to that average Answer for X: 0.086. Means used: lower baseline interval 223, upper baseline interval 200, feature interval 199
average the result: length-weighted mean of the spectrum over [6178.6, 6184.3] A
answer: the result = 193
